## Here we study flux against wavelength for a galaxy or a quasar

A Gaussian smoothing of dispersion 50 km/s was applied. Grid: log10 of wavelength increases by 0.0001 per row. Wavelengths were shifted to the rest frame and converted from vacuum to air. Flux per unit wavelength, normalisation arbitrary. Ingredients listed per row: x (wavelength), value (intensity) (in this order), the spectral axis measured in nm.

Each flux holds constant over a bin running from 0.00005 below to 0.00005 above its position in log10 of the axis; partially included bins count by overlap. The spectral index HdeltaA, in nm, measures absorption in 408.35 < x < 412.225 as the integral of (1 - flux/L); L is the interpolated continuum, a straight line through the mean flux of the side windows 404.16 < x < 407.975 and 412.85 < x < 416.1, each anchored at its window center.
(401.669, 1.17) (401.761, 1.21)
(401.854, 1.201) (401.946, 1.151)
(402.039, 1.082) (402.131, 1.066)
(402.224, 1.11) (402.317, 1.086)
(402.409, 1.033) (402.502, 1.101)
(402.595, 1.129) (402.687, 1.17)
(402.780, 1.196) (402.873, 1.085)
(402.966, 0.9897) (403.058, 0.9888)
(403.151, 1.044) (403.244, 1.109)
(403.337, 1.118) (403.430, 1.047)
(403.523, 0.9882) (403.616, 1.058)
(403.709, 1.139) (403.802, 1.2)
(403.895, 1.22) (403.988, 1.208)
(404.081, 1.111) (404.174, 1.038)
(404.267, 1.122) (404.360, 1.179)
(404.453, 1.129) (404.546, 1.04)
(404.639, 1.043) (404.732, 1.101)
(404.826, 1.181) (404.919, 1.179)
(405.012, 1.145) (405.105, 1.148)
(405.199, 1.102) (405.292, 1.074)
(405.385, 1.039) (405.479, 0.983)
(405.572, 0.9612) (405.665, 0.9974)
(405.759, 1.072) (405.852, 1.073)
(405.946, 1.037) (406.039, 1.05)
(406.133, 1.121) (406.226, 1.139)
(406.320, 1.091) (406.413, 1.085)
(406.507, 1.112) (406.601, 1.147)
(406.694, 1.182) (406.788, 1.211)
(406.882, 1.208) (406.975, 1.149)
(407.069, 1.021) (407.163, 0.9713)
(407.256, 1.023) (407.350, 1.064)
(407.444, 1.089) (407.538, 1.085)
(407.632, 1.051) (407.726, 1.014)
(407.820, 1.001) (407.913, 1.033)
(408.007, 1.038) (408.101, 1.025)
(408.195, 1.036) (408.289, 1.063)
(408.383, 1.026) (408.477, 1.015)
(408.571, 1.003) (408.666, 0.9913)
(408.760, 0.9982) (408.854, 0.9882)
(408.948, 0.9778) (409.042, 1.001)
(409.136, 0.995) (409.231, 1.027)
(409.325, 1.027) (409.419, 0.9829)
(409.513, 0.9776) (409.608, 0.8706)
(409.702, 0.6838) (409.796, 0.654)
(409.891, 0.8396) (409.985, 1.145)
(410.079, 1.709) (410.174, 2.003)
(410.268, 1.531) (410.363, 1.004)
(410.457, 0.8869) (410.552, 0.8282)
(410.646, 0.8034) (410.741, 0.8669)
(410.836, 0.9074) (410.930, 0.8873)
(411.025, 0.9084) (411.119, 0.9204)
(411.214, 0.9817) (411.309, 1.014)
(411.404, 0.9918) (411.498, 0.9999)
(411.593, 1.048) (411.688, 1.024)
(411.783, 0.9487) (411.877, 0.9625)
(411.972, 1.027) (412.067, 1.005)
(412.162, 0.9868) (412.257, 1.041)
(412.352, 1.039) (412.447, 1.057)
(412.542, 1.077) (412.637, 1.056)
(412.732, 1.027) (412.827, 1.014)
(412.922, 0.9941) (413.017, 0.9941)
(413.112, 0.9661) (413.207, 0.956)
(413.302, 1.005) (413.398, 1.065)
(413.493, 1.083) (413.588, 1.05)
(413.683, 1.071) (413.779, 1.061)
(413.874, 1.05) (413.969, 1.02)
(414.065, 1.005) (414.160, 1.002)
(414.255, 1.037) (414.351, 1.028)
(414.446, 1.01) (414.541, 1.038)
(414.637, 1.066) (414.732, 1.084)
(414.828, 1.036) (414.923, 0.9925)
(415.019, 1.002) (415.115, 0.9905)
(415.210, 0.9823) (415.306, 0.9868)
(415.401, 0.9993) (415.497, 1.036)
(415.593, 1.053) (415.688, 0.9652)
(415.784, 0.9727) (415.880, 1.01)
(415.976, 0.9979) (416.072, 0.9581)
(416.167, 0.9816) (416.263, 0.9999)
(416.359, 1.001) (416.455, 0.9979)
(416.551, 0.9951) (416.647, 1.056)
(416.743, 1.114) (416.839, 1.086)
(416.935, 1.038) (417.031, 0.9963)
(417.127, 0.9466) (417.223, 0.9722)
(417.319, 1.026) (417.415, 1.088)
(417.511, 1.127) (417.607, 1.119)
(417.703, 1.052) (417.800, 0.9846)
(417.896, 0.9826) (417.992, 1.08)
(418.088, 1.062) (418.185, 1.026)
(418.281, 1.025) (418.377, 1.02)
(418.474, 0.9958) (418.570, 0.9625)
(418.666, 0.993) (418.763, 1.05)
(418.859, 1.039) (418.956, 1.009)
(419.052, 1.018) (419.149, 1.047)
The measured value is 0.15 nm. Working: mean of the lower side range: 1.09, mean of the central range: 1.01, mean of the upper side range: 1.02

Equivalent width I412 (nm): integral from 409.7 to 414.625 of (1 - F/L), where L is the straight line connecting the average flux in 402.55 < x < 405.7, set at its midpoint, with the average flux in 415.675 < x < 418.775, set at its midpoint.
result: 0.10 nm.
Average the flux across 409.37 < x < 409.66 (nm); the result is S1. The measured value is 0.94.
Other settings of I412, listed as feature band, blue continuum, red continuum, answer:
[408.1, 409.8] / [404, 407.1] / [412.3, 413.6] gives 0.15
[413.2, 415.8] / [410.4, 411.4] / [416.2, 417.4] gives -0.13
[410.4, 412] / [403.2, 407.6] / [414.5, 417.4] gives 0.17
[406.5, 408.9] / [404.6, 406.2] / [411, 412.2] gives -0.03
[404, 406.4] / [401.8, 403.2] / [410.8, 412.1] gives -0.06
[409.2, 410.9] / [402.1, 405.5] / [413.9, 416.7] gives 0.02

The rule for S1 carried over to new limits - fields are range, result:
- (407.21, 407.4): 1.04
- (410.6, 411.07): 0.874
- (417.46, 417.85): 1.07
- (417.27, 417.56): 1.08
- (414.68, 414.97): 1.04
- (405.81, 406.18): 1.07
